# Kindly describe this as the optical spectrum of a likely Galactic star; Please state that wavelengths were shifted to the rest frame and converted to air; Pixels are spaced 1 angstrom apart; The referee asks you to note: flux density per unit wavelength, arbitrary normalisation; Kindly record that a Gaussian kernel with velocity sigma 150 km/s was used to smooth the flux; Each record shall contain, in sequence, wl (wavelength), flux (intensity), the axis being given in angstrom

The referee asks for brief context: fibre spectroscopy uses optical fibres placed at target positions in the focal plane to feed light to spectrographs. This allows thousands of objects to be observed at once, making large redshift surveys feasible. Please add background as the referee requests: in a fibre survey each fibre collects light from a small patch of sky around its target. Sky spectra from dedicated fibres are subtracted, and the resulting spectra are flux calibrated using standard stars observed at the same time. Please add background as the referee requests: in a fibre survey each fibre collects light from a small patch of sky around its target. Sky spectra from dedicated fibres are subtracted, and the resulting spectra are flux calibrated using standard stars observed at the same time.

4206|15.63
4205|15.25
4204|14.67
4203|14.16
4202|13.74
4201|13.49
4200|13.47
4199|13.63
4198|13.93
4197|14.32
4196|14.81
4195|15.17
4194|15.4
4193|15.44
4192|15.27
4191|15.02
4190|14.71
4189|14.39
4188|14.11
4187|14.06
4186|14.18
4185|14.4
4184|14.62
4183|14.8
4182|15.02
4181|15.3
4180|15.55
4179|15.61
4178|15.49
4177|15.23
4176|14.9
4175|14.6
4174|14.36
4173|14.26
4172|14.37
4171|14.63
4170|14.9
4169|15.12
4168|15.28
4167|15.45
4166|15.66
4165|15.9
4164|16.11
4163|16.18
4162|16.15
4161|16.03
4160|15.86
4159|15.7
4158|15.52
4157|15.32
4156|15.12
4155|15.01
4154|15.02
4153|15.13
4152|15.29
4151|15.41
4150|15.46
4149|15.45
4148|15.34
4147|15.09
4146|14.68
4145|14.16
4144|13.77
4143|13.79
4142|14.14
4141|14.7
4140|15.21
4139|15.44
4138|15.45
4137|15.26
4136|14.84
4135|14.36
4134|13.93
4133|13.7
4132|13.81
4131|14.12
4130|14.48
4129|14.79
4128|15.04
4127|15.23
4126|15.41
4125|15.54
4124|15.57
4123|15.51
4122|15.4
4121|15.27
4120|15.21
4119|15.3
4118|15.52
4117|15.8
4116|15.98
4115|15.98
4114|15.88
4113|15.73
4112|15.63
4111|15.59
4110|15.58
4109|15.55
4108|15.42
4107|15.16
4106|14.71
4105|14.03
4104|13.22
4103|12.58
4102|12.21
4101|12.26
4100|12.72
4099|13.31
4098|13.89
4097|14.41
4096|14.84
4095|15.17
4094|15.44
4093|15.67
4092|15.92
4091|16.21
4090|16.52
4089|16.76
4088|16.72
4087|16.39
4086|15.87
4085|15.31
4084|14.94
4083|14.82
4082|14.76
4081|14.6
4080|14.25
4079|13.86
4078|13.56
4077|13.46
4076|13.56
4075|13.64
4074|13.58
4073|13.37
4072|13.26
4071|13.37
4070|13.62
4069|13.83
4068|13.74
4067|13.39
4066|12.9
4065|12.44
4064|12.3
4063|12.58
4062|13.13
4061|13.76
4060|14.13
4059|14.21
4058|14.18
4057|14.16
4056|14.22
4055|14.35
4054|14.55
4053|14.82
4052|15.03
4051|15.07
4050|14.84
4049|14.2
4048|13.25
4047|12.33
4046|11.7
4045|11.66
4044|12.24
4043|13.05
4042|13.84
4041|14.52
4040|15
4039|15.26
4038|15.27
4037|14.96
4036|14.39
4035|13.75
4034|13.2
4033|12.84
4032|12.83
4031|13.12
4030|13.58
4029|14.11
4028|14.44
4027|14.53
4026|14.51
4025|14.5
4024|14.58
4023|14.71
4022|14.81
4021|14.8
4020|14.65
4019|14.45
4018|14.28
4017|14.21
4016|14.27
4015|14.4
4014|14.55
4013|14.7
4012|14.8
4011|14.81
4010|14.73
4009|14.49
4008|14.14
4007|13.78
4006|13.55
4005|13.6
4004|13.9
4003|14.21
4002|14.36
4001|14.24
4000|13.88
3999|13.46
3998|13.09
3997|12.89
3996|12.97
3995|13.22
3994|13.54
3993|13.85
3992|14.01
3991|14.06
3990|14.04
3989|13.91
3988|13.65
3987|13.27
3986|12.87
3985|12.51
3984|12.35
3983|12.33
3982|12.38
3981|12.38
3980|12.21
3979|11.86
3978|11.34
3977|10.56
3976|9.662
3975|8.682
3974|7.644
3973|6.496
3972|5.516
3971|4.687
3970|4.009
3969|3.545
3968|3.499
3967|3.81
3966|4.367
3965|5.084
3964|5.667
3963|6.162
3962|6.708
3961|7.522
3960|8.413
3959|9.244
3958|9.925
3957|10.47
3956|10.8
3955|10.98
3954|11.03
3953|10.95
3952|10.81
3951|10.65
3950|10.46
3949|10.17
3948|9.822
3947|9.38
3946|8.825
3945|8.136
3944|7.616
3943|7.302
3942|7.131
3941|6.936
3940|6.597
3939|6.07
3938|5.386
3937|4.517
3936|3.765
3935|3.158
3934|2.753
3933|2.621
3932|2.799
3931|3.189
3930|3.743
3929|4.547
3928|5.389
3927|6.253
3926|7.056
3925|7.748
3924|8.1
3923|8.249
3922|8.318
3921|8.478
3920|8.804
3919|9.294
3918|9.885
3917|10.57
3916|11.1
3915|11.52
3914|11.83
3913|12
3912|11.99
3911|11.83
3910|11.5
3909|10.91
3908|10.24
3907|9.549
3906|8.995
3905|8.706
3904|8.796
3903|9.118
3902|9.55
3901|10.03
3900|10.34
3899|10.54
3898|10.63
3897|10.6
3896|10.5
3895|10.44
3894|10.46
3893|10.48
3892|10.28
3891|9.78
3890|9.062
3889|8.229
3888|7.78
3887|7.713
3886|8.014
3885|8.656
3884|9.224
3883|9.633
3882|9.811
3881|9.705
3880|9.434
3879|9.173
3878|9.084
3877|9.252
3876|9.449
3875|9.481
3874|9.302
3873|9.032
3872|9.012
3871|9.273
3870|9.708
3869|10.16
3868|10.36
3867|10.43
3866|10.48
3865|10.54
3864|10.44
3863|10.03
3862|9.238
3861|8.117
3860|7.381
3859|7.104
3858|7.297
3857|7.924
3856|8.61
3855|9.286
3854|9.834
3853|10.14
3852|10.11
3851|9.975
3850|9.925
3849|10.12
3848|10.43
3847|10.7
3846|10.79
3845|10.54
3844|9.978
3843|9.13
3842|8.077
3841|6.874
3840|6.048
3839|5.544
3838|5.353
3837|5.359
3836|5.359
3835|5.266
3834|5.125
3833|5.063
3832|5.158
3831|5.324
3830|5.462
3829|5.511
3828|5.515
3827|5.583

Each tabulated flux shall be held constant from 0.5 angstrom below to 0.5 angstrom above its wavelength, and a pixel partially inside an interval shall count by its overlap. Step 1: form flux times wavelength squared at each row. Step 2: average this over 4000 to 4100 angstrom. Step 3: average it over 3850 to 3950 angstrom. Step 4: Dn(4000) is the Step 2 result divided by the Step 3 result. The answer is 1.8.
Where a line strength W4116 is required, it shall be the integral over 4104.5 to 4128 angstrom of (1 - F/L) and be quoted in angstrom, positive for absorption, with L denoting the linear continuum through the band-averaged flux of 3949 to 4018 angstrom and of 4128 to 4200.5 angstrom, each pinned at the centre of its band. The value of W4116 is -2.5 angstrom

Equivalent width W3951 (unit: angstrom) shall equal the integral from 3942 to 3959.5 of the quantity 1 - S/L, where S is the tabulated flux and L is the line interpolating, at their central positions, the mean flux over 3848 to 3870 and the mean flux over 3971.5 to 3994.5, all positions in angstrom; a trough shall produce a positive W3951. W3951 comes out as 2.2 angstrom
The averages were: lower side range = 9.44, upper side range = 11.7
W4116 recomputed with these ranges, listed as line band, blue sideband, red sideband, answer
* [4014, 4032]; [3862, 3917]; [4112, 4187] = -2.5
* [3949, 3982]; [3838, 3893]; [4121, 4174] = 8.4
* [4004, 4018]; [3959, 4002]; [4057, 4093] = -3.4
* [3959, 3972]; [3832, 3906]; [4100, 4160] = 6.6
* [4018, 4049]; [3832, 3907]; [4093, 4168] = -2.9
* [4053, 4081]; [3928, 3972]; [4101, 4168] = -3.8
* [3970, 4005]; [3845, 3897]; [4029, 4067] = 1.0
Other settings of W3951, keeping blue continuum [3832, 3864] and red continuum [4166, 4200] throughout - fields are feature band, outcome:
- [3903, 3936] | 5.1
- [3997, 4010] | -3.0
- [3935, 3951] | 4.2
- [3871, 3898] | -1.4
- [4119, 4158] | -2.8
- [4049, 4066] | -2.3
